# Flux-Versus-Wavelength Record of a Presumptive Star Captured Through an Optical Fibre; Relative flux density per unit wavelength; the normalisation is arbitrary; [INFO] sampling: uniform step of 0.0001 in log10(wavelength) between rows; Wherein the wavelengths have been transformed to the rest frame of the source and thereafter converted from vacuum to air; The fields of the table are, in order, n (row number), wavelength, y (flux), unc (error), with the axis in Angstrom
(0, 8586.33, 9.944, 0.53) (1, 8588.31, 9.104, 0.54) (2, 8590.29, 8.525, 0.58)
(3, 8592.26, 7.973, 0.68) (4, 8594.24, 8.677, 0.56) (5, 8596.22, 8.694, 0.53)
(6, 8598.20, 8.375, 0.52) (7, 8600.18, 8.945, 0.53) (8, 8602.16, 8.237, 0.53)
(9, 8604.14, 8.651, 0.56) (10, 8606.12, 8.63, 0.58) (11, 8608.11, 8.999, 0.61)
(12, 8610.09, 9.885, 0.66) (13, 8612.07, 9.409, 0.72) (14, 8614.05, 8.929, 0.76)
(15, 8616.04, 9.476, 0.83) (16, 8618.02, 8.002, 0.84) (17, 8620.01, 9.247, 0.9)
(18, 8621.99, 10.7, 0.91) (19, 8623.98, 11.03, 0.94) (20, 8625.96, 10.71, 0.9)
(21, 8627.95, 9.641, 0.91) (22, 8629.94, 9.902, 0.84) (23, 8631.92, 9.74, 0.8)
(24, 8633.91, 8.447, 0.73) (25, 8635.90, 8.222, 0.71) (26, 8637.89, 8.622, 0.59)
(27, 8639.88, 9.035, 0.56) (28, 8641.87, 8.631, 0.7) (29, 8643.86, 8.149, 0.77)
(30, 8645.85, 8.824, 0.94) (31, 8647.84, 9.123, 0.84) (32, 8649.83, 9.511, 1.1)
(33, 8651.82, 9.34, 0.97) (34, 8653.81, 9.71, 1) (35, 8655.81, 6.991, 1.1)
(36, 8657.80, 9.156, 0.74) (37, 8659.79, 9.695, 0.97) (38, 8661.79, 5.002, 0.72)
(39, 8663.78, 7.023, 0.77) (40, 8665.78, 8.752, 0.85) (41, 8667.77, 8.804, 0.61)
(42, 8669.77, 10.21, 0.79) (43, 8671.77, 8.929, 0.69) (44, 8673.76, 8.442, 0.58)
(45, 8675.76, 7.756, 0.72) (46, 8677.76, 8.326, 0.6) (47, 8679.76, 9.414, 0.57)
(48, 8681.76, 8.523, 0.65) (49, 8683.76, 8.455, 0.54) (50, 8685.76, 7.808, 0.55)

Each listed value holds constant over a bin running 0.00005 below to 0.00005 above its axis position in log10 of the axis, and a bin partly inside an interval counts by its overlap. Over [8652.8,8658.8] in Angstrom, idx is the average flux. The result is 8.63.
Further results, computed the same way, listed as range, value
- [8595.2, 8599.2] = 8.53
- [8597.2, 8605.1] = 8.55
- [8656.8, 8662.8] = 7.95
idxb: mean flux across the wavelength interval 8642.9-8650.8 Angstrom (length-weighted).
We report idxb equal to 8.91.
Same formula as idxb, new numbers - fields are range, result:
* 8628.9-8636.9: 9.08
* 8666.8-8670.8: 9.49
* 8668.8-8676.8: 8.83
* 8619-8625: 10.3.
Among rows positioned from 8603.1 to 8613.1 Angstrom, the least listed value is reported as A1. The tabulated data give 8.63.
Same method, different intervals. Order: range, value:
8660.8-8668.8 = 5.002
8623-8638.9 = 8.222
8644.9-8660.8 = 6.991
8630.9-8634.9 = 8.447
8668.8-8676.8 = 7.756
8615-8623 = 8.002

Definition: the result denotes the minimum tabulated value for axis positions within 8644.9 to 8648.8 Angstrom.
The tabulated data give 8.824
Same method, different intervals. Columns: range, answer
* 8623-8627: 10.71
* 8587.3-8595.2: 7.973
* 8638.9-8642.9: 8.631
